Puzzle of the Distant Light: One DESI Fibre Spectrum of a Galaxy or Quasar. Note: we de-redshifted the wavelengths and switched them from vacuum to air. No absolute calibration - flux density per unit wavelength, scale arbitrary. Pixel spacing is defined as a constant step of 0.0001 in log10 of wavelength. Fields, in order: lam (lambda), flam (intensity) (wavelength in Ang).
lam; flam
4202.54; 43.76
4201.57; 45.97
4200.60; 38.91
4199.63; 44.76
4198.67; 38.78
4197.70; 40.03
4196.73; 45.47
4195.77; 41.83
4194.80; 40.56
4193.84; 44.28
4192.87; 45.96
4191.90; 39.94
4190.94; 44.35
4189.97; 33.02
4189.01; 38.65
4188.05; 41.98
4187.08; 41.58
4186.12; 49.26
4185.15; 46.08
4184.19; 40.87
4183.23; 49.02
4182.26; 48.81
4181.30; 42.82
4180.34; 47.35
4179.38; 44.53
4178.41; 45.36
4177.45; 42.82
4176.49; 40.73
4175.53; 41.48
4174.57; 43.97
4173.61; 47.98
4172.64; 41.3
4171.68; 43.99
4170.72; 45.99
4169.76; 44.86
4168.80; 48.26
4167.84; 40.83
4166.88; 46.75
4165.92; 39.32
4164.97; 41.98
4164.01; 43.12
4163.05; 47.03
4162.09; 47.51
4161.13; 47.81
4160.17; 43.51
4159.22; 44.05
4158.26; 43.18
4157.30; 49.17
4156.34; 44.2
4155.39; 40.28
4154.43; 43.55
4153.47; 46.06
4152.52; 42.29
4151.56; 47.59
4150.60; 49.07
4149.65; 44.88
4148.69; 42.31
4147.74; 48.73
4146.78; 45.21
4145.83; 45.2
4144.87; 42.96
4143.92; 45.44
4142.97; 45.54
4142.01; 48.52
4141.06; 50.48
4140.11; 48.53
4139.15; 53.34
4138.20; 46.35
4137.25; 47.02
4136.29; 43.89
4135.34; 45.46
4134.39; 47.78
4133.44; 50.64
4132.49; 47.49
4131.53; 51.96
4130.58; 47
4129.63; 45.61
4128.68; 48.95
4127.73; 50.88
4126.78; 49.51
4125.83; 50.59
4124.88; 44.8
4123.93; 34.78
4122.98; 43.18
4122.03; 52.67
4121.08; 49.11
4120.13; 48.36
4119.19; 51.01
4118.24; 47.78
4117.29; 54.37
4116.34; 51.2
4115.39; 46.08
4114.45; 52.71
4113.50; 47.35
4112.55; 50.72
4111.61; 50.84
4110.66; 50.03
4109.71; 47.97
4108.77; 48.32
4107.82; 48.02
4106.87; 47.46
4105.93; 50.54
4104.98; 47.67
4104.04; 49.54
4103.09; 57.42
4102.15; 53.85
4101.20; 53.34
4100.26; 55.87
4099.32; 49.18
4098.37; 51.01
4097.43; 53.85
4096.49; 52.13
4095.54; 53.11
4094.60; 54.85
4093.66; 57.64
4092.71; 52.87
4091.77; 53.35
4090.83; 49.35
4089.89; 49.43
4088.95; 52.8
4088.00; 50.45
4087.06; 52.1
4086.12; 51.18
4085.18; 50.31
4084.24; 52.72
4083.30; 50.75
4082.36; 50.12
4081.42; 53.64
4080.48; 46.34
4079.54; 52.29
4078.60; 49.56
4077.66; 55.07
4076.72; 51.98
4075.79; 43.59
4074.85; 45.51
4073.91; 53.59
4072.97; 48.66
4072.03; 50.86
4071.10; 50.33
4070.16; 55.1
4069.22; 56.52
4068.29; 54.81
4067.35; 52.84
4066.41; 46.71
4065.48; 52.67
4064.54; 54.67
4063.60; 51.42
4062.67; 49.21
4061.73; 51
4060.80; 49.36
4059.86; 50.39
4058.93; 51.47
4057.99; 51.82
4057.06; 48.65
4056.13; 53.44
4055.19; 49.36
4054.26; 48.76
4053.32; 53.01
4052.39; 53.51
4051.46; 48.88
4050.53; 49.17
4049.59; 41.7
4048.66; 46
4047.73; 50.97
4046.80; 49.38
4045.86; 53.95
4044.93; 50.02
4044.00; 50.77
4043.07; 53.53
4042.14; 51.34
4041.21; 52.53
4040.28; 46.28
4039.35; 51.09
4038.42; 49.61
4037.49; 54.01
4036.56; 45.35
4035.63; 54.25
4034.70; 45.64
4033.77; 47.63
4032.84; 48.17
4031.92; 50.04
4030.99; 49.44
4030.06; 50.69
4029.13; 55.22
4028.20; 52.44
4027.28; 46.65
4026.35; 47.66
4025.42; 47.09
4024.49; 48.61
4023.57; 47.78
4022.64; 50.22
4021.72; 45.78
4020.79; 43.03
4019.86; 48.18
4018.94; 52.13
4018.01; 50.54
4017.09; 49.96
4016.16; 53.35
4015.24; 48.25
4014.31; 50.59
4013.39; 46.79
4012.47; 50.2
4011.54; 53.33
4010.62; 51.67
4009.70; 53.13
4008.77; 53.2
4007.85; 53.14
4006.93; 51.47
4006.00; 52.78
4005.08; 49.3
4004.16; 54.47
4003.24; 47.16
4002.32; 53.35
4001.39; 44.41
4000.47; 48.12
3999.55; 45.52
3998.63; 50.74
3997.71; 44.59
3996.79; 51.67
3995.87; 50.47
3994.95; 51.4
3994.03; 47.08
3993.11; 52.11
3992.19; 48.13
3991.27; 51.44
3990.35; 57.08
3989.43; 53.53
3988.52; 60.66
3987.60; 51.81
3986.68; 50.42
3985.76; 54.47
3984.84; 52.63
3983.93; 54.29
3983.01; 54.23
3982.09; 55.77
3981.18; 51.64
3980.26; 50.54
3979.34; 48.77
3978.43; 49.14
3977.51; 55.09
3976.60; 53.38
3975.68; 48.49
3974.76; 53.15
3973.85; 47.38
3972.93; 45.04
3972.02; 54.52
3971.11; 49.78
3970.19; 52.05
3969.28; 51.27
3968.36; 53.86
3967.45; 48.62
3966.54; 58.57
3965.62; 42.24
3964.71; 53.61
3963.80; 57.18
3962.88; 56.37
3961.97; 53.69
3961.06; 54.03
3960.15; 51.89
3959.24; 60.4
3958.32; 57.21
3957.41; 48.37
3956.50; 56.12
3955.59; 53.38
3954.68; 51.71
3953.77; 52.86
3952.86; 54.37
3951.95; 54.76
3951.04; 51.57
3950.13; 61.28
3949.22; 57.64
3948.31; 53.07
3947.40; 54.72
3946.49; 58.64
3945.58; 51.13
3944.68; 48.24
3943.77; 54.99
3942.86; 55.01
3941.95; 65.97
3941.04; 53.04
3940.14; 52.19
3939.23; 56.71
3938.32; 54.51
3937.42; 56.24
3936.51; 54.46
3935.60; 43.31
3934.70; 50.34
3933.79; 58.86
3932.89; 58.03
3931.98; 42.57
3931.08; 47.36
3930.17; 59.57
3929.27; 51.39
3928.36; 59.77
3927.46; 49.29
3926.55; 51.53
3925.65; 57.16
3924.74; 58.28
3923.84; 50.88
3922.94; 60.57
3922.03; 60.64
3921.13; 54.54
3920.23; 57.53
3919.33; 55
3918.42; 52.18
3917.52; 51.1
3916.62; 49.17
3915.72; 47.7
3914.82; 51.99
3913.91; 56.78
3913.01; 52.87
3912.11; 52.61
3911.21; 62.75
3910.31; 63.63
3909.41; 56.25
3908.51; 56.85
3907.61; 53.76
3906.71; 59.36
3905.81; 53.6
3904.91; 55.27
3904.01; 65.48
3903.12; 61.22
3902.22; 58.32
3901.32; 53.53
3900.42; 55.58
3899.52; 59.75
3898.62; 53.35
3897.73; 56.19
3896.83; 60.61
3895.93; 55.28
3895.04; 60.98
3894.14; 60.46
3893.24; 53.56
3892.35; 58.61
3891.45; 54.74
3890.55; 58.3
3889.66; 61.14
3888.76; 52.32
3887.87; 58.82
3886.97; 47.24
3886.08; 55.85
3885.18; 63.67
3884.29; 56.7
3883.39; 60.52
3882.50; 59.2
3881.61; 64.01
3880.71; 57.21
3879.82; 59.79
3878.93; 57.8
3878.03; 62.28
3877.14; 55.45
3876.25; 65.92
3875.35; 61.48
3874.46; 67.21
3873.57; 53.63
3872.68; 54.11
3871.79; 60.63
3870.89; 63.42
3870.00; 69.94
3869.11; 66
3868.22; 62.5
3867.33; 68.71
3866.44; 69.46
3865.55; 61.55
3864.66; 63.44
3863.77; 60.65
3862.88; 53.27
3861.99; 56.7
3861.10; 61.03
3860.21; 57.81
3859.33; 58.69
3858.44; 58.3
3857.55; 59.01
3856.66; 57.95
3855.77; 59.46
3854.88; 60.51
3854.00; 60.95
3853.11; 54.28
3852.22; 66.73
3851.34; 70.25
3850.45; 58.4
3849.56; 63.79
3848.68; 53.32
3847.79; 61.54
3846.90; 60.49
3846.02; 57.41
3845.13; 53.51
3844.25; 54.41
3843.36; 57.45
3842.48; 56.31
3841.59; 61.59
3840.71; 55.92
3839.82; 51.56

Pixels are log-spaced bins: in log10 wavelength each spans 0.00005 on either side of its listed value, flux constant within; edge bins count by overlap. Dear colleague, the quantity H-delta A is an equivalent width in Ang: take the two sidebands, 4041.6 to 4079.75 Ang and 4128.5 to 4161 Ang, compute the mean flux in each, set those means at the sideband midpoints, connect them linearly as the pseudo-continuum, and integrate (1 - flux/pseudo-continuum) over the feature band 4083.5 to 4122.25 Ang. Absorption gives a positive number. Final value -2.1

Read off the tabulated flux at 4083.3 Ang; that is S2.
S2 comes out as 50.75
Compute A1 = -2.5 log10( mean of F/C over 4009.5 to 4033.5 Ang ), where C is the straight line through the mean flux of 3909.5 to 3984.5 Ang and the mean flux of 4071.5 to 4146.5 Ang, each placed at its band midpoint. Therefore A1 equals 0.05 mag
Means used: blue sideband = 53.7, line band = 49.6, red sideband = 49.7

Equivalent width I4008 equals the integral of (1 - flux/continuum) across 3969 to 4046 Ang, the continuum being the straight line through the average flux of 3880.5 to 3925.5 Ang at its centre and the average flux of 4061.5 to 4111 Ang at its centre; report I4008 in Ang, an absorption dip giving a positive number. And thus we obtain 4.4 Ang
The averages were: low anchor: 56.7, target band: 50.6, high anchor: 51.4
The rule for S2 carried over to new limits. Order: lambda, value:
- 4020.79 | 43.03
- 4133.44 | 50.64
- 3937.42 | 56.24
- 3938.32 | 54.51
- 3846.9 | 60.49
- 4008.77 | 53.2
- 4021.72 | 45.78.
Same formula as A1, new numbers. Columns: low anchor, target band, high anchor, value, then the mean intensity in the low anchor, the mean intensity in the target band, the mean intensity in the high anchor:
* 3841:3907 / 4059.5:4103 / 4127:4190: -0.05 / 59.3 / 51.7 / 45.4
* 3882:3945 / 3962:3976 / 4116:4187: 0.04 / 55.7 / 51.6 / 46.1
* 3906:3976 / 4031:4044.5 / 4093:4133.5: 0.04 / 53.9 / 50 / 50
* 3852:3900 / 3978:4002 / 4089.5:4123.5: 0.08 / 59.5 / 51.2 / 50.9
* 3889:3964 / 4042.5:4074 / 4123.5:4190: -0.03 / 55.3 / 50.9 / 45.4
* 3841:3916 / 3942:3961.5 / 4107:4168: 0.02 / 58.9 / 54.6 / 46.9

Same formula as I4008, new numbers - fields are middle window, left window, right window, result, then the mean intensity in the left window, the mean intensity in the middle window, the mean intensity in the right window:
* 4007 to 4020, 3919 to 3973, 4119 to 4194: 0.0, 54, 51.1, 45.4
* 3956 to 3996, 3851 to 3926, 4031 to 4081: 1.3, 58.5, 52.5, 50.4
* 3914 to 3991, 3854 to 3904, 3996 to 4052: 1.4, 59.4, 53.5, 49.7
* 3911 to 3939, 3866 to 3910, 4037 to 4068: 1.7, 59.1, 53.8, 50.5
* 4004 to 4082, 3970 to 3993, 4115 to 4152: -0.2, 52.1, 50.4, 47.5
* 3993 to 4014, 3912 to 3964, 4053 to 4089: 1.0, 54.2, 50.2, 51.1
